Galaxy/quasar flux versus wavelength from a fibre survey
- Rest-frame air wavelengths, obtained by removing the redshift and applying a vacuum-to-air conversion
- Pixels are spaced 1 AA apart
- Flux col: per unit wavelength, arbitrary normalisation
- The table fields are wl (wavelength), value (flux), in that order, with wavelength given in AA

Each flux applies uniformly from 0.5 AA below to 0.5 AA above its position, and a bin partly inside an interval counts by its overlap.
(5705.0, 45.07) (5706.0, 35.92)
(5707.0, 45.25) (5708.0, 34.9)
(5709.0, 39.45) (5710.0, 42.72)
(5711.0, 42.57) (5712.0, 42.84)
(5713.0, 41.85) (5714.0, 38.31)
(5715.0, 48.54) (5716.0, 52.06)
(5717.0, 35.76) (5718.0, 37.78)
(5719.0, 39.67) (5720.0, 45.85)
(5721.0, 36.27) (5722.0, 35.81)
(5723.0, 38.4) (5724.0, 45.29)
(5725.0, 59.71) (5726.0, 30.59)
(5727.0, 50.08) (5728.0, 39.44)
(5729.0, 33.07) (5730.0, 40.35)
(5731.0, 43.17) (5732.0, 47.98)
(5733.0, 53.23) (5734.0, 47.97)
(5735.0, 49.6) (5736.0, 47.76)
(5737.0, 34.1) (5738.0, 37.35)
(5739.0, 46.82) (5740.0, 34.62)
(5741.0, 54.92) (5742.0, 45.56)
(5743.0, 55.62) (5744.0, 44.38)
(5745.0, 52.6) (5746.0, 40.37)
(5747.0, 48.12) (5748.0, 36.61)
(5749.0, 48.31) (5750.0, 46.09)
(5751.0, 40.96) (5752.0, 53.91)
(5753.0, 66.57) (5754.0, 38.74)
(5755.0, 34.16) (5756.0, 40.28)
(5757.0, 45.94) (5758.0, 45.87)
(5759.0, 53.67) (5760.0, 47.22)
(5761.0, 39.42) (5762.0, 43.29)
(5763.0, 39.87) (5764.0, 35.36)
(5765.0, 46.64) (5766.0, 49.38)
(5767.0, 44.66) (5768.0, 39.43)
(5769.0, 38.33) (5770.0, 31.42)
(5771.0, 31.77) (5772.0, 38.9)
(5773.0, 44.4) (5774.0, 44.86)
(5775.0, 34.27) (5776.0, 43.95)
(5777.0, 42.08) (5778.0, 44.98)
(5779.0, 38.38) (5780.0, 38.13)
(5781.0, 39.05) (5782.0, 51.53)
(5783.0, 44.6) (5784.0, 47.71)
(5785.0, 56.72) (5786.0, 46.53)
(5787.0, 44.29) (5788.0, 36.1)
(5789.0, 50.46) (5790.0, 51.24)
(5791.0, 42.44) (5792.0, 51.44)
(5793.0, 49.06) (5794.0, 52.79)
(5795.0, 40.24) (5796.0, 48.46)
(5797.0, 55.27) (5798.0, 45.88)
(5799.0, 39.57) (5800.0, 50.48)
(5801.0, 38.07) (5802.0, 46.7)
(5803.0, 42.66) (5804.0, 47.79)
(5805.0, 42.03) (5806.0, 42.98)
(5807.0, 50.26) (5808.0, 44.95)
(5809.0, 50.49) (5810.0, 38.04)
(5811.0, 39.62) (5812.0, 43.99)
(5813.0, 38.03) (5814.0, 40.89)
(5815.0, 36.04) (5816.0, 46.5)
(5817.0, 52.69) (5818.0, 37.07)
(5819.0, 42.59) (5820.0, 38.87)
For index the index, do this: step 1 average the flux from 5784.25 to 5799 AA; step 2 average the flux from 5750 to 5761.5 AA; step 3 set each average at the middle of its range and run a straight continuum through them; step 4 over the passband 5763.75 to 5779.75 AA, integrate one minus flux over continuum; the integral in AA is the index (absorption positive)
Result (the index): 2.1 AA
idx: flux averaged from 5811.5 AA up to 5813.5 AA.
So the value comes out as 41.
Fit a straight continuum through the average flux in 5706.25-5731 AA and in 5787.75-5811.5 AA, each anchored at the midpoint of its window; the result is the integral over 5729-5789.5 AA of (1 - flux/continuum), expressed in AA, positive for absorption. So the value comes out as -0.6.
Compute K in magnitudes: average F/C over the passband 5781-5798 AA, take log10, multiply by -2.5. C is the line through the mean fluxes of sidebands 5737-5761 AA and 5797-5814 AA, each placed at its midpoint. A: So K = -0.075 mag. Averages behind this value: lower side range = 45.6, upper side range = 44.1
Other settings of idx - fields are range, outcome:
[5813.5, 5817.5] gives 44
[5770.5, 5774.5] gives 40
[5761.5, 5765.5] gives 41.3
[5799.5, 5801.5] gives 44.3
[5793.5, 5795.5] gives 46.5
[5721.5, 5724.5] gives 39.8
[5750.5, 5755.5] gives 46.9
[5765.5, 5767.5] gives 47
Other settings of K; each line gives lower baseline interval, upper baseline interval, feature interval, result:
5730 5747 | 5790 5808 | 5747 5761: 0.004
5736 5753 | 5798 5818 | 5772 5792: 0.004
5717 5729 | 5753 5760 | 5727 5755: -0.052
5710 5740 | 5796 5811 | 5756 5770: 0.018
